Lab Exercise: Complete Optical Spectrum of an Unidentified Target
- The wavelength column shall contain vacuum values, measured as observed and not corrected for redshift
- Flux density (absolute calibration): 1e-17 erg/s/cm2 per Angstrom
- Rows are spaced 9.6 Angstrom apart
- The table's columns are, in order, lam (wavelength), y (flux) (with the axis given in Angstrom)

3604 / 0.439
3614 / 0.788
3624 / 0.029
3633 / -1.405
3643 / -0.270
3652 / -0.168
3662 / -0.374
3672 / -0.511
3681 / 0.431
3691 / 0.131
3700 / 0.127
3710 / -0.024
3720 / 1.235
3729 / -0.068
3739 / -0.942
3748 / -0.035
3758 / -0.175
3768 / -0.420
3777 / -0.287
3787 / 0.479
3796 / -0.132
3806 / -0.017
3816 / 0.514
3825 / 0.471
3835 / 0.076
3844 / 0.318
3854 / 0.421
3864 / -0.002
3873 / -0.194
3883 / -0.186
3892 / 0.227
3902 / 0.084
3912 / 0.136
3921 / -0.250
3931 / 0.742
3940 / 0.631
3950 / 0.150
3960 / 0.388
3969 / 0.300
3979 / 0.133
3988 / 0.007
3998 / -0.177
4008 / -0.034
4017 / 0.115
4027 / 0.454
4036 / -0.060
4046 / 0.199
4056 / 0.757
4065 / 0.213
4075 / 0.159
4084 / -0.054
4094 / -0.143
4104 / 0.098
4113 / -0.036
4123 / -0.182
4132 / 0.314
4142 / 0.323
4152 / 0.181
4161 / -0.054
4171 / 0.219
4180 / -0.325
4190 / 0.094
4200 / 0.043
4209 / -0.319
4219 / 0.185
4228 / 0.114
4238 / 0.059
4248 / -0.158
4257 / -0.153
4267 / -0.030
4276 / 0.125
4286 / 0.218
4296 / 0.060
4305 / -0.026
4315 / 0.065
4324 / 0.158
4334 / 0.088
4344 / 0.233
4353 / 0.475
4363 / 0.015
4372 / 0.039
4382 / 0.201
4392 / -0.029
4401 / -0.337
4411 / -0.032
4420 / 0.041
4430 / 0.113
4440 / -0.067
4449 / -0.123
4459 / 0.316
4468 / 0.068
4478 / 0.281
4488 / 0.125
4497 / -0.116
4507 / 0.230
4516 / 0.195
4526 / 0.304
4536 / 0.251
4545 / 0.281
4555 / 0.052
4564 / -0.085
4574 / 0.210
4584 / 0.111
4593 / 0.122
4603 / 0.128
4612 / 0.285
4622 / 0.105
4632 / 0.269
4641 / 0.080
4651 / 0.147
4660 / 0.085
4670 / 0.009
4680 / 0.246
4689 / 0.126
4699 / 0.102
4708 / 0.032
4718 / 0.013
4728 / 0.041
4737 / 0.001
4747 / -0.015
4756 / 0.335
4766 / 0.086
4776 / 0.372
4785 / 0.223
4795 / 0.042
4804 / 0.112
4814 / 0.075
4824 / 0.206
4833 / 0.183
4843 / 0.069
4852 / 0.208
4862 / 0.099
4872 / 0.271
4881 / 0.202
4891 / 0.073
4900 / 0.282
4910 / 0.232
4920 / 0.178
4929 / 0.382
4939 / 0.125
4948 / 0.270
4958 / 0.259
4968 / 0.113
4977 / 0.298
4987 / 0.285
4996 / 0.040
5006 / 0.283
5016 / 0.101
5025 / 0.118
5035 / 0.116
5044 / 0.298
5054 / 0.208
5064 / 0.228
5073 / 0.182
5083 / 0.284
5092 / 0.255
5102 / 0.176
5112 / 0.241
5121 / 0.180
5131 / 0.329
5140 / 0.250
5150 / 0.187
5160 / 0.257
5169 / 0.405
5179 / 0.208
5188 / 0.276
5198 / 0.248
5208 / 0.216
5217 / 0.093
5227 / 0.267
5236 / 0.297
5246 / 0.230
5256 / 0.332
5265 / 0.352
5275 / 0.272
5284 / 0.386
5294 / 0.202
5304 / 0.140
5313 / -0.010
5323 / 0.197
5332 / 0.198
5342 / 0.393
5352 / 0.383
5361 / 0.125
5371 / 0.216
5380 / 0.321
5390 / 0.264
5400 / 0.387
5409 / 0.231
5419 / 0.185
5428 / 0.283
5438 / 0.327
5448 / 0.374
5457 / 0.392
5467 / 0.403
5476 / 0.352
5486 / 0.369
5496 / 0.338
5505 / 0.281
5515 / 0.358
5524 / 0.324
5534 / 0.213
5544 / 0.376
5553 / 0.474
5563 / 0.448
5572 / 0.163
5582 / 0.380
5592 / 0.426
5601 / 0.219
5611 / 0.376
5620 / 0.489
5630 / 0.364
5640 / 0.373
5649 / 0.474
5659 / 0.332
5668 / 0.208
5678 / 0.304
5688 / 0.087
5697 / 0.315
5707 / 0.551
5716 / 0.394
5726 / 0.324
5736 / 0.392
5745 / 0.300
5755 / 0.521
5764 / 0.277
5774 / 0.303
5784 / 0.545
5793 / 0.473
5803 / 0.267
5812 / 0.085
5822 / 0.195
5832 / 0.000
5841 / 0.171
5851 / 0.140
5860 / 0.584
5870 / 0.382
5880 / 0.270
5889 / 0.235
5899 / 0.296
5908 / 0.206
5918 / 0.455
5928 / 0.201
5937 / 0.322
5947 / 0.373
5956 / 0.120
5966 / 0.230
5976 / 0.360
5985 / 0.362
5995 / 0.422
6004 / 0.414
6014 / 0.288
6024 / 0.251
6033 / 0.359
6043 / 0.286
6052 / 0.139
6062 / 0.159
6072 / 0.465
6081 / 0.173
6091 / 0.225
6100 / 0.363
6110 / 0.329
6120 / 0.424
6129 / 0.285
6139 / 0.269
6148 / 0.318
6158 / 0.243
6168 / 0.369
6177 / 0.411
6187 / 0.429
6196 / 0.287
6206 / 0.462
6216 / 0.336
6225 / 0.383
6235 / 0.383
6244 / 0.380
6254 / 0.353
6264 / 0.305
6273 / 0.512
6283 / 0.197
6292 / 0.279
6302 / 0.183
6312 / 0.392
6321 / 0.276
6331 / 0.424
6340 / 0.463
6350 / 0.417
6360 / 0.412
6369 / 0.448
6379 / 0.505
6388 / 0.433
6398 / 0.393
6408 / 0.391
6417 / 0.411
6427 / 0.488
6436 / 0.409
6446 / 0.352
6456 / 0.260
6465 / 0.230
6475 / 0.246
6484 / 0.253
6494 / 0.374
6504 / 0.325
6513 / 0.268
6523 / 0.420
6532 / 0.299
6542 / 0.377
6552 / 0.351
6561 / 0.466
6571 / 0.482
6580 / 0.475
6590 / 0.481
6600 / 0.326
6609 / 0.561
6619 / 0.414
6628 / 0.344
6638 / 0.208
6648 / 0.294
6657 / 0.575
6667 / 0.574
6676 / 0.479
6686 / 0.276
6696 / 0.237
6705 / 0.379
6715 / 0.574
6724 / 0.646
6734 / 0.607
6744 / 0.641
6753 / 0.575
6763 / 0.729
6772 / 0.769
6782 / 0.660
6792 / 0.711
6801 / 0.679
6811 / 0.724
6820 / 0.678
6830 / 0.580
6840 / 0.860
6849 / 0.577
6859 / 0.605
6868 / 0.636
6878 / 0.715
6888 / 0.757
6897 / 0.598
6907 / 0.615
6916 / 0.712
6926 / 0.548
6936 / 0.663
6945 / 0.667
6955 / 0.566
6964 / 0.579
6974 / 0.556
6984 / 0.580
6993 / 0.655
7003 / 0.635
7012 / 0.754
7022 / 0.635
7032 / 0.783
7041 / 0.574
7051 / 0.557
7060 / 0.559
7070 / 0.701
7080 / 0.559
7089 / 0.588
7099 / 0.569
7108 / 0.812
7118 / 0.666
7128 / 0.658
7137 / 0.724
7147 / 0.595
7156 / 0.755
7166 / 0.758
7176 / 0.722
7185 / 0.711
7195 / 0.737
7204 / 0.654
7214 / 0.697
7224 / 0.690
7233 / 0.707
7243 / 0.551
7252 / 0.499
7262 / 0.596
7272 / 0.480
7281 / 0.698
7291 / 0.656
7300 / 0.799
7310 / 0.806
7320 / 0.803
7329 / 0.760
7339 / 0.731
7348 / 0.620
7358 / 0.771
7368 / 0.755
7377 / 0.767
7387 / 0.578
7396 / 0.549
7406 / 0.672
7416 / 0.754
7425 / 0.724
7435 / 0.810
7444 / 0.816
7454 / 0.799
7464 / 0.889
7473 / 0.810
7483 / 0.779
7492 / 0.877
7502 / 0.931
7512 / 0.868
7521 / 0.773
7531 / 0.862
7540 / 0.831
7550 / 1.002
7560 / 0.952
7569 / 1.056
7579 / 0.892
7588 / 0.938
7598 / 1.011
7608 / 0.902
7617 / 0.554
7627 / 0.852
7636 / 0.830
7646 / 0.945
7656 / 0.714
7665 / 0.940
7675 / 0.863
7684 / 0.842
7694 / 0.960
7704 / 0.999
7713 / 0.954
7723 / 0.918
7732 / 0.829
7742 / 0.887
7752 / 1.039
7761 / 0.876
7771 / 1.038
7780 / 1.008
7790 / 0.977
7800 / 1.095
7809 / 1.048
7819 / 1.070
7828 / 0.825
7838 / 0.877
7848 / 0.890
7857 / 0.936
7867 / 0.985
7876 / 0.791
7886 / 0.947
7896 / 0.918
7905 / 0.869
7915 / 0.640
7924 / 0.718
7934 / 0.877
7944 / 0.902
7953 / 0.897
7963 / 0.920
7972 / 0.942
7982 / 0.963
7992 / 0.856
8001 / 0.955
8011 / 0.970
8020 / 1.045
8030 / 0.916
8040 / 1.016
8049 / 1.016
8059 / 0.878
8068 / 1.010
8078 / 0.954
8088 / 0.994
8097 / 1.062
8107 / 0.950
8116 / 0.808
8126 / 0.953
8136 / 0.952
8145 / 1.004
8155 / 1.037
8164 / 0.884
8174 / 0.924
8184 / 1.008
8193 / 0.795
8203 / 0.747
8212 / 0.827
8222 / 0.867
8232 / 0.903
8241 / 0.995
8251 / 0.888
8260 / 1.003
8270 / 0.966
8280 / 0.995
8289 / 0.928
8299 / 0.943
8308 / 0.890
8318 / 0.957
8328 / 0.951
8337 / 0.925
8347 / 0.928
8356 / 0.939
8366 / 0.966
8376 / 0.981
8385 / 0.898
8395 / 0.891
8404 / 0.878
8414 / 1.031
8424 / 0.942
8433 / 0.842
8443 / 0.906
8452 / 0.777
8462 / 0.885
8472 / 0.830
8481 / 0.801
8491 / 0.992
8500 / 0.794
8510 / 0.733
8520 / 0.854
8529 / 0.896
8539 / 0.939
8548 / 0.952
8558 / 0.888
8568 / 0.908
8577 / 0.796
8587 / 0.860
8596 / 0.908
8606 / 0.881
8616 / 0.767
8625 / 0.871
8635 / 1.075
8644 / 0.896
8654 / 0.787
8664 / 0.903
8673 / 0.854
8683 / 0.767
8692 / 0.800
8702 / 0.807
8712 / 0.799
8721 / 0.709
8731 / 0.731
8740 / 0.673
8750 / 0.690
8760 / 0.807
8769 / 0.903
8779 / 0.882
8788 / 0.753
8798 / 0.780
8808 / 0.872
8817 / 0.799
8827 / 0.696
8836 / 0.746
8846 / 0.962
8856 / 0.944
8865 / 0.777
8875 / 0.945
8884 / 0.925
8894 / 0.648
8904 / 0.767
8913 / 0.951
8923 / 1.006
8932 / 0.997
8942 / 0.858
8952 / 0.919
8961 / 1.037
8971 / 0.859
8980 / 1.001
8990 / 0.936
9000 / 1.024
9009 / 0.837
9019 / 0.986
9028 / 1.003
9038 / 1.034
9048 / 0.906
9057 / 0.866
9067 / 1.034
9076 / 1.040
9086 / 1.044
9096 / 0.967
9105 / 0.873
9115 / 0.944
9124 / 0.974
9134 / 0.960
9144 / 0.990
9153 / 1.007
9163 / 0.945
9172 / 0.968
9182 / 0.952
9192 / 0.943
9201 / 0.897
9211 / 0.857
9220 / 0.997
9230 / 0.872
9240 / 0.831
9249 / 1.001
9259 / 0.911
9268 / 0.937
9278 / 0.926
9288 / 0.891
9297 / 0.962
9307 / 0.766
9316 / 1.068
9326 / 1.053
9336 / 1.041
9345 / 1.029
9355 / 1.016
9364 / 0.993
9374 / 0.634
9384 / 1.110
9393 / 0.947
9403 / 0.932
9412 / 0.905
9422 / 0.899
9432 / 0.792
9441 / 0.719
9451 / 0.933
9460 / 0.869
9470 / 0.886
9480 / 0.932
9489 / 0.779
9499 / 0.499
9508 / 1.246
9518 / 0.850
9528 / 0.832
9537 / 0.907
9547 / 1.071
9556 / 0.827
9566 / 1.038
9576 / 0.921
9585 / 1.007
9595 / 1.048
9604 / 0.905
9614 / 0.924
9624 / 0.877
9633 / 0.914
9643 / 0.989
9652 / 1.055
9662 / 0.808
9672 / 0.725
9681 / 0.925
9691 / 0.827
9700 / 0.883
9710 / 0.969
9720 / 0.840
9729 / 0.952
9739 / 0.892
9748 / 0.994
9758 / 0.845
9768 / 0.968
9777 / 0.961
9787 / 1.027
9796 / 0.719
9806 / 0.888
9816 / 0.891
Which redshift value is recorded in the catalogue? 0.687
